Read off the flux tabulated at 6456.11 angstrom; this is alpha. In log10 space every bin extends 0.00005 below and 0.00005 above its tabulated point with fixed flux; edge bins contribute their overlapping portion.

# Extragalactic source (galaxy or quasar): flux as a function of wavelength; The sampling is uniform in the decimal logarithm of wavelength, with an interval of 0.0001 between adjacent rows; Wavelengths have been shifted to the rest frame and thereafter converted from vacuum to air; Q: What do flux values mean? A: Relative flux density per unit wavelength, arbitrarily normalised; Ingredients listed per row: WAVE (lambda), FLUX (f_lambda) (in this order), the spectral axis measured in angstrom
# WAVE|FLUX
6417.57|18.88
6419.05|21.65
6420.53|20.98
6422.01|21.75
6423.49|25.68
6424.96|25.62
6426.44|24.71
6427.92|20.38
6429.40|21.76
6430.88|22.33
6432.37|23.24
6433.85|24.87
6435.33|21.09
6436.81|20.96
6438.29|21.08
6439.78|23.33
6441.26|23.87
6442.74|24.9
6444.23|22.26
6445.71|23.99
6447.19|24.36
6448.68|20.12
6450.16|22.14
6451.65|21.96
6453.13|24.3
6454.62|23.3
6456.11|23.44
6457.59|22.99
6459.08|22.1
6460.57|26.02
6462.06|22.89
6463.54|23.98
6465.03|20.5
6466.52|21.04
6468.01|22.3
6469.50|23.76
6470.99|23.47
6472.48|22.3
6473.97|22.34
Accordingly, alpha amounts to 23.44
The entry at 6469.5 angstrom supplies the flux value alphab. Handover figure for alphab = 23.76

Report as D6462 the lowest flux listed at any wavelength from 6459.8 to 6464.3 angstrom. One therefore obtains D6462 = 22.89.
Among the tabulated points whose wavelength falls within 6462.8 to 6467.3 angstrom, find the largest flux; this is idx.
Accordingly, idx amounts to 23.98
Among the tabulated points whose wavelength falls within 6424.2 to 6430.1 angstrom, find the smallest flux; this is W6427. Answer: 20.38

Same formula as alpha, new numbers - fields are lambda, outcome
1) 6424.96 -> 25.62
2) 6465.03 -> 20.5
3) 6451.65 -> 21.96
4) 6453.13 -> 24.3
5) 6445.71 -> 23.99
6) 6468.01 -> 22.3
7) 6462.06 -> 22.89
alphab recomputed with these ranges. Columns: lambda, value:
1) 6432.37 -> 23.24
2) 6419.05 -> 21.65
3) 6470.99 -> 23.47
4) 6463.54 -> 23.98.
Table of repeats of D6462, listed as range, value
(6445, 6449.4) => 20.12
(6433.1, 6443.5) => 20.96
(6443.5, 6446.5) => 22.26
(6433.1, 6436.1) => 21.09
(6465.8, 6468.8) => 21.04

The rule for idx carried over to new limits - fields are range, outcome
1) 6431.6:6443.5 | 24.9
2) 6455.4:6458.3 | 23.44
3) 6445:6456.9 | 24.36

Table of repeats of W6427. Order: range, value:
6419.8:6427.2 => 20.98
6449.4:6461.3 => 21.96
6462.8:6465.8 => 20.5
